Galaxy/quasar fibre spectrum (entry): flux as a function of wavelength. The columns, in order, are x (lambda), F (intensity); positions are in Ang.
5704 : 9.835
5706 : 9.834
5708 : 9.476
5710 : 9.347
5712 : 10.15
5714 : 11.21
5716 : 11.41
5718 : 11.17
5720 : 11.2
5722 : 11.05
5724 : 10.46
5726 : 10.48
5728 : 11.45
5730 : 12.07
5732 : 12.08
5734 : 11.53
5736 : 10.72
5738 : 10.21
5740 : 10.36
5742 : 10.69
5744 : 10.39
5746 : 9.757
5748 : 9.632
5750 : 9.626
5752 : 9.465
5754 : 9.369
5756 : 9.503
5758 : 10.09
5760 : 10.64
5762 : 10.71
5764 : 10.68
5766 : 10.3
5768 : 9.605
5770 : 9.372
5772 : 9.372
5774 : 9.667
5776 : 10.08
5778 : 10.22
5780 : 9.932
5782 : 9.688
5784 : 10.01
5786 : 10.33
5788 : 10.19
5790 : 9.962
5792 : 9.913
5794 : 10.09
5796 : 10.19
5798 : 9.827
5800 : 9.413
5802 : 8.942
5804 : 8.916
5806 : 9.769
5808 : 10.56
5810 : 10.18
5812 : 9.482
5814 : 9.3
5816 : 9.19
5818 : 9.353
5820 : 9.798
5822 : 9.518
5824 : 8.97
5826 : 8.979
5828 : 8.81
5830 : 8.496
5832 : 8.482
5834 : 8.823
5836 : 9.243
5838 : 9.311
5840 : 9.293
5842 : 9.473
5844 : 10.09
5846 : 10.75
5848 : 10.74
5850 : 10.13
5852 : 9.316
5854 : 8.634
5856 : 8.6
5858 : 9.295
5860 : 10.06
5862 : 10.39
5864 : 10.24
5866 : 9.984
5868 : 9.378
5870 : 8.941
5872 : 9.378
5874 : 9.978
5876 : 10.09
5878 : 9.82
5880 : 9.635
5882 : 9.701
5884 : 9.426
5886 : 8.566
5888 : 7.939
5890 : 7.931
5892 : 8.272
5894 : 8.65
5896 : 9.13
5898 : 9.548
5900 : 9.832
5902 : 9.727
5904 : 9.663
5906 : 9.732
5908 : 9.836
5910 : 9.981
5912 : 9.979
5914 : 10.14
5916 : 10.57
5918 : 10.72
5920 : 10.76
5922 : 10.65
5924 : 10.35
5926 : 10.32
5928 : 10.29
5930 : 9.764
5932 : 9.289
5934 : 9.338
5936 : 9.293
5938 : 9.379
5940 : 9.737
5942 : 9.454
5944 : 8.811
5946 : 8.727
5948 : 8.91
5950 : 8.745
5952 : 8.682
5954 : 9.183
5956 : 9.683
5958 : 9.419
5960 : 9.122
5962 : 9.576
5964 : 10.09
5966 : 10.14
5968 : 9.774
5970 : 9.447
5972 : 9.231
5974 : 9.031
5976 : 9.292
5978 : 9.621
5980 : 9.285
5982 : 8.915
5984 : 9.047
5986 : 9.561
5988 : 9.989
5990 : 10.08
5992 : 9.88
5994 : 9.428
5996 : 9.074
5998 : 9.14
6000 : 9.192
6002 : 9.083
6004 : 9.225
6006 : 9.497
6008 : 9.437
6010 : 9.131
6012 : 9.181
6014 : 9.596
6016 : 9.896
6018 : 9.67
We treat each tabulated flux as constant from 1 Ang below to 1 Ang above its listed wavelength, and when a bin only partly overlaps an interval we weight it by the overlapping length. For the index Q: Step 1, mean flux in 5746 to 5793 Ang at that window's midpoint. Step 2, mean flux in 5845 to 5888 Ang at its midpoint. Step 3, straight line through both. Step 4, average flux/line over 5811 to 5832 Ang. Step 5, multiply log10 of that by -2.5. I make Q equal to 0.07 mag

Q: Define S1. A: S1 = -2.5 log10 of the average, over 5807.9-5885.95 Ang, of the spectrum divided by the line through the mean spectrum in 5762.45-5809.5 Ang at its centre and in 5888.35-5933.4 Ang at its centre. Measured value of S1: 0.03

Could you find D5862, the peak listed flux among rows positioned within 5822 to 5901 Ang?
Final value 10.75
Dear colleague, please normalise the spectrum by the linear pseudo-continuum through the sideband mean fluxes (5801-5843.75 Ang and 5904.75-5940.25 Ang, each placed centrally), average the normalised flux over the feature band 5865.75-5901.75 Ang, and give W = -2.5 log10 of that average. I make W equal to 0.06 mag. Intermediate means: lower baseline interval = 9.29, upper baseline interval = 10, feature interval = 9.23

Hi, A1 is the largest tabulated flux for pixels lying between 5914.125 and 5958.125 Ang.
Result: 10.76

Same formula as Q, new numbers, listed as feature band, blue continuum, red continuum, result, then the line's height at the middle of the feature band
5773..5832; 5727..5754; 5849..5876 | 0.049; 10.1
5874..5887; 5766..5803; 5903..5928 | 0.061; 10.1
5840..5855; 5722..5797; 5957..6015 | 0.010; 9.93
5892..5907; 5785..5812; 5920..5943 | 0.052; 9.85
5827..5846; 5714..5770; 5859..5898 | 0.059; 9.71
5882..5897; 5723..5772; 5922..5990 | 0.132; 9.75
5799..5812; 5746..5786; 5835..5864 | 0.020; 9.8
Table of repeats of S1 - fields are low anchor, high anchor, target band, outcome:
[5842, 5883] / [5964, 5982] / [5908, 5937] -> -0.05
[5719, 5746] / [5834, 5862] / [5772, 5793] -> 0.04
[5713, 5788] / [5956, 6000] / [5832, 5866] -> 0.04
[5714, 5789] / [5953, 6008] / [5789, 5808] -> 0.05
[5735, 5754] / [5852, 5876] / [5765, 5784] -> 0.01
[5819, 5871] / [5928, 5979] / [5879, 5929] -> -0.03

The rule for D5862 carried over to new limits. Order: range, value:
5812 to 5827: 9.798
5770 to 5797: 10.33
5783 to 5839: 10.56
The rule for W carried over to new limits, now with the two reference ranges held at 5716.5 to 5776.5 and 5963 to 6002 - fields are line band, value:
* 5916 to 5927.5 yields -0.090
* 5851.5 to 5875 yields 0.047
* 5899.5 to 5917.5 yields -0.022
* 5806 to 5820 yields 0.049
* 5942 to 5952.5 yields 0.091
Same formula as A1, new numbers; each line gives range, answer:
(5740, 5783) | 10.71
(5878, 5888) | 9.82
